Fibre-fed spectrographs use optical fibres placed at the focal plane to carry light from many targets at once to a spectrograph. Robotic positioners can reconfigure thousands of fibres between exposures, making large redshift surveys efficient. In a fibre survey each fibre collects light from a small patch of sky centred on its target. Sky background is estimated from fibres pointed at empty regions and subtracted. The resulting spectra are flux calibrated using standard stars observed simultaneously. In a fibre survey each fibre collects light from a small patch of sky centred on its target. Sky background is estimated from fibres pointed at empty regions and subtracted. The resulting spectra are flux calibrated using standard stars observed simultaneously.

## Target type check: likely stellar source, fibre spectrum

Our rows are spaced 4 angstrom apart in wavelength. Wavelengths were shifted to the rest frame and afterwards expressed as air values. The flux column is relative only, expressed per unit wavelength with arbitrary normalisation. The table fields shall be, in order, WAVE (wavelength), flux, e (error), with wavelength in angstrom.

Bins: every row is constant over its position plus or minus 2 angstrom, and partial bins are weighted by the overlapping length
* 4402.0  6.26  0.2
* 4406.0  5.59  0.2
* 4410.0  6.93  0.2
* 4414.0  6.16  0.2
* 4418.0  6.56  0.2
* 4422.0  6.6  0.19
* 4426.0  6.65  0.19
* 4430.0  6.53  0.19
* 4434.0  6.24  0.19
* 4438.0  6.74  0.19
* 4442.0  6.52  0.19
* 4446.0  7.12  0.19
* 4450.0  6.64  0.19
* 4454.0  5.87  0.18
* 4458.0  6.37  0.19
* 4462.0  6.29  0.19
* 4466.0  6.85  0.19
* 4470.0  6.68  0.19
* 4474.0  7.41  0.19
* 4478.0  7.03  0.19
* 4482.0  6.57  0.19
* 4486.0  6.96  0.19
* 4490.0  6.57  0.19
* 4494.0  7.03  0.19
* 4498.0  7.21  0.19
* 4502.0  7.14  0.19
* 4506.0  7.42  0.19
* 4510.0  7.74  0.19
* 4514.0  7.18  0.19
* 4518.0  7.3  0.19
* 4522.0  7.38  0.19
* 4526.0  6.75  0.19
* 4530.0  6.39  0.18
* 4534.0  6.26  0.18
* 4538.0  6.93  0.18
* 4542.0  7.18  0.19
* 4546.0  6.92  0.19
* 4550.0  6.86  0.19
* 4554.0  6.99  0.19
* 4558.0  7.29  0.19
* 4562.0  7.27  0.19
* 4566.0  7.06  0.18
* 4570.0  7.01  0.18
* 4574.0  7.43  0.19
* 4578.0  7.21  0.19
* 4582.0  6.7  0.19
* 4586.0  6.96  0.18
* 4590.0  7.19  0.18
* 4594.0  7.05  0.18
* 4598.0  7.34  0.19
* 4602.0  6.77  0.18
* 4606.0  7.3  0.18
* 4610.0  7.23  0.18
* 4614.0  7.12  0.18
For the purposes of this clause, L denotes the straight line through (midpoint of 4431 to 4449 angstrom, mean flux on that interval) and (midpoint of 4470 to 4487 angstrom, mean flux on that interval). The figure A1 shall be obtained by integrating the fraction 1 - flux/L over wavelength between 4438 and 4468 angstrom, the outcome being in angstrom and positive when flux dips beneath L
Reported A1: 0.9 angstrom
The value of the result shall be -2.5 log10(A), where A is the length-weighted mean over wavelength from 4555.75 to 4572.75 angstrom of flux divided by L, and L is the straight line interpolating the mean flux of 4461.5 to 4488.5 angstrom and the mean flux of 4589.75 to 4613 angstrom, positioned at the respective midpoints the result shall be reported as -0.017 mag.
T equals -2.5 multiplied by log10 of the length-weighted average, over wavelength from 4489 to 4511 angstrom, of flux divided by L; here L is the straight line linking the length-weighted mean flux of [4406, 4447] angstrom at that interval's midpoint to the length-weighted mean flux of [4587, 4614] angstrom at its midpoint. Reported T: -0.06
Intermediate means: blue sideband 6.54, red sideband 7.14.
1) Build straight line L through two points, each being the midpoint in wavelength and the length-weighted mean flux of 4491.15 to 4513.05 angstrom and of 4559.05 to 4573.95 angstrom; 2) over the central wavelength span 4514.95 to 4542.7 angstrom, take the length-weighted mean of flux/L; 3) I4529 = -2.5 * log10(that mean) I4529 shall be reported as 0.05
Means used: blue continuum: 7.27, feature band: 6.88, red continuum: 7.17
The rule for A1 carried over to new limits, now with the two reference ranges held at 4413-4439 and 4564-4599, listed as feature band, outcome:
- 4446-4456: 0.3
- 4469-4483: -0.6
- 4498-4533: -1.5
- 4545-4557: 0.0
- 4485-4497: -0.2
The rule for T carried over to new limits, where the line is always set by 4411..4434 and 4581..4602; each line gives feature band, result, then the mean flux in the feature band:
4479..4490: -0.009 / 6.75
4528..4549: 0.020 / 6.74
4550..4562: -0.029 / 7.11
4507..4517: -0.100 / 7.44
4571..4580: -0.046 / 7.29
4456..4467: 0.025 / 6.47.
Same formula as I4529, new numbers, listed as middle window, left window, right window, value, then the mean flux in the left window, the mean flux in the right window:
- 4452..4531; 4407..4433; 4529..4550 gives -0.04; 6.52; 6.76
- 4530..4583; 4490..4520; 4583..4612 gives 0.03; 7.24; 7.11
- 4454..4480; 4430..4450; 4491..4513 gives 0.03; 6.64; 7.27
